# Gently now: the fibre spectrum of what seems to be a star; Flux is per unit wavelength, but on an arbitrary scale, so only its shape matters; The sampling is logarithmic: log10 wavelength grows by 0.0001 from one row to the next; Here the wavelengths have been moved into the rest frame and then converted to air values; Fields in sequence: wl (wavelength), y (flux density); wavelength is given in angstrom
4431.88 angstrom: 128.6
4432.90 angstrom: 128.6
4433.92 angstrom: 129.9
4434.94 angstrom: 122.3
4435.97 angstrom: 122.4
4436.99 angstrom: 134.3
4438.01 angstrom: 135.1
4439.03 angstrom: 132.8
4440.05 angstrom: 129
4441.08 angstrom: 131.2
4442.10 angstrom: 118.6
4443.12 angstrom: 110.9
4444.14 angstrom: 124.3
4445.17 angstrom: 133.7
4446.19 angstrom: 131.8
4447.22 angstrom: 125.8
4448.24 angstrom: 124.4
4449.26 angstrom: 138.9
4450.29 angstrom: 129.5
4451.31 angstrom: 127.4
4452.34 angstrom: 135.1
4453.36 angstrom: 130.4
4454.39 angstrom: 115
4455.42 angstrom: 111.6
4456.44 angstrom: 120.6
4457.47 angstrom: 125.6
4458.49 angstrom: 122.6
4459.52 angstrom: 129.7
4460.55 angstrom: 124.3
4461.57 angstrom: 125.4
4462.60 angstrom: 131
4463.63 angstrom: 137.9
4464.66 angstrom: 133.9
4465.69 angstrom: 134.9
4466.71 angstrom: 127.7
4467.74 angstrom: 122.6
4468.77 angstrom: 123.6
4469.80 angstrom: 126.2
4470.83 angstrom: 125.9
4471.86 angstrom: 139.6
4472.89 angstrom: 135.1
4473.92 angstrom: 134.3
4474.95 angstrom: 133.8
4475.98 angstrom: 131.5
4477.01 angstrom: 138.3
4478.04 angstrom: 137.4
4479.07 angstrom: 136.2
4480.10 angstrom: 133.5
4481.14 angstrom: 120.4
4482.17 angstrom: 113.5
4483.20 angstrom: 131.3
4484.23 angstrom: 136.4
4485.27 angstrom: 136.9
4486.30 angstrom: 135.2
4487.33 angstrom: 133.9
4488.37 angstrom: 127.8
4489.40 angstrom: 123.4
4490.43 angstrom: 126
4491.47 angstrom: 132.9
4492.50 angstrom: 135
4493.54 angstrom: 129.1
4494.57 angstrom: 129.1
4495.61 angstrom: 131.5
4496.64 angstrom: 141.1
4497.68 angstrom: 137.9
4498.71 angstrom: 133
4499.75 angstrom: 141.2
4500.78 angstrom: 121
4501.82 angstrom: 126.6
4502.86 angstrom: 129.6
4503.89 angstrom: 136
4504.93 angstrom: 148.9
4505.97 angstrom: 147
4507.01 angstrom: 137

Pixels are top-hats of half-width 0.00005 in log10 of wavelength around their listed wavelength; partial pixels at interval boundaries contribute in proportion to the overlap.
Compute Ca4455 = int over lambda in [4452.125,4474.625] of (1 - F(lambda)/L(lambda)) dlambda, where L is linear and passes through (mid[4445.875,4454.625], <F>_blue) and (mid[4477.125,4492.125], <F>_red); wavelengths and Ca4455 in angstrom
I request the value 0.31 angstrom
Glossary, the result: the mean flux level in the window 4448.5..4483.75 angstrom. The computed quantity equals 129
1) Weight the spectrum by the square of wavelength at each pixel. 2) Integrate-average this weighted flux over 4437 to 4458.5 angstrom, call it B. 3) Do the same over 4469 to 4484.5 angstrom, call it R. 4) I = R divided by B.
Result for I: 1.05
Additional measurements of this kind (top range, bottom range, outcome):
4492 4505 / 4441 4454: 1.07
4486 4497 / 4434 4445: 1.06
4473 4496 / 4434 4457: 1.06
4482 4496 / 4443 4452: 1.04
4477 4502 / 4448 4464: 1.05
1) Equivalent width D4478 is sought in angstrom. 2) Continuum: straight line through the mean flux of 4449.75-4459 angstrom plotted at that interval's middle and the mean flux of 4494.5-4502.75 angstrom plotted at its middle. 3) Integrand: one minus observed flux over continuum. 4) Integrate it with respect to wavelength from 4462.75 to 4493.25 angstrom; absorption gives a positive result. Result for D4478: -0.6 angstrom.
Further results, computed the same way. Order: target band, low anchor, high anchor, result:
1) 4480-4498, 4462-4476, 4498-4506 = 0.37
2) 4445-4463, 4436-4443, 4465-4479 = 0.47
